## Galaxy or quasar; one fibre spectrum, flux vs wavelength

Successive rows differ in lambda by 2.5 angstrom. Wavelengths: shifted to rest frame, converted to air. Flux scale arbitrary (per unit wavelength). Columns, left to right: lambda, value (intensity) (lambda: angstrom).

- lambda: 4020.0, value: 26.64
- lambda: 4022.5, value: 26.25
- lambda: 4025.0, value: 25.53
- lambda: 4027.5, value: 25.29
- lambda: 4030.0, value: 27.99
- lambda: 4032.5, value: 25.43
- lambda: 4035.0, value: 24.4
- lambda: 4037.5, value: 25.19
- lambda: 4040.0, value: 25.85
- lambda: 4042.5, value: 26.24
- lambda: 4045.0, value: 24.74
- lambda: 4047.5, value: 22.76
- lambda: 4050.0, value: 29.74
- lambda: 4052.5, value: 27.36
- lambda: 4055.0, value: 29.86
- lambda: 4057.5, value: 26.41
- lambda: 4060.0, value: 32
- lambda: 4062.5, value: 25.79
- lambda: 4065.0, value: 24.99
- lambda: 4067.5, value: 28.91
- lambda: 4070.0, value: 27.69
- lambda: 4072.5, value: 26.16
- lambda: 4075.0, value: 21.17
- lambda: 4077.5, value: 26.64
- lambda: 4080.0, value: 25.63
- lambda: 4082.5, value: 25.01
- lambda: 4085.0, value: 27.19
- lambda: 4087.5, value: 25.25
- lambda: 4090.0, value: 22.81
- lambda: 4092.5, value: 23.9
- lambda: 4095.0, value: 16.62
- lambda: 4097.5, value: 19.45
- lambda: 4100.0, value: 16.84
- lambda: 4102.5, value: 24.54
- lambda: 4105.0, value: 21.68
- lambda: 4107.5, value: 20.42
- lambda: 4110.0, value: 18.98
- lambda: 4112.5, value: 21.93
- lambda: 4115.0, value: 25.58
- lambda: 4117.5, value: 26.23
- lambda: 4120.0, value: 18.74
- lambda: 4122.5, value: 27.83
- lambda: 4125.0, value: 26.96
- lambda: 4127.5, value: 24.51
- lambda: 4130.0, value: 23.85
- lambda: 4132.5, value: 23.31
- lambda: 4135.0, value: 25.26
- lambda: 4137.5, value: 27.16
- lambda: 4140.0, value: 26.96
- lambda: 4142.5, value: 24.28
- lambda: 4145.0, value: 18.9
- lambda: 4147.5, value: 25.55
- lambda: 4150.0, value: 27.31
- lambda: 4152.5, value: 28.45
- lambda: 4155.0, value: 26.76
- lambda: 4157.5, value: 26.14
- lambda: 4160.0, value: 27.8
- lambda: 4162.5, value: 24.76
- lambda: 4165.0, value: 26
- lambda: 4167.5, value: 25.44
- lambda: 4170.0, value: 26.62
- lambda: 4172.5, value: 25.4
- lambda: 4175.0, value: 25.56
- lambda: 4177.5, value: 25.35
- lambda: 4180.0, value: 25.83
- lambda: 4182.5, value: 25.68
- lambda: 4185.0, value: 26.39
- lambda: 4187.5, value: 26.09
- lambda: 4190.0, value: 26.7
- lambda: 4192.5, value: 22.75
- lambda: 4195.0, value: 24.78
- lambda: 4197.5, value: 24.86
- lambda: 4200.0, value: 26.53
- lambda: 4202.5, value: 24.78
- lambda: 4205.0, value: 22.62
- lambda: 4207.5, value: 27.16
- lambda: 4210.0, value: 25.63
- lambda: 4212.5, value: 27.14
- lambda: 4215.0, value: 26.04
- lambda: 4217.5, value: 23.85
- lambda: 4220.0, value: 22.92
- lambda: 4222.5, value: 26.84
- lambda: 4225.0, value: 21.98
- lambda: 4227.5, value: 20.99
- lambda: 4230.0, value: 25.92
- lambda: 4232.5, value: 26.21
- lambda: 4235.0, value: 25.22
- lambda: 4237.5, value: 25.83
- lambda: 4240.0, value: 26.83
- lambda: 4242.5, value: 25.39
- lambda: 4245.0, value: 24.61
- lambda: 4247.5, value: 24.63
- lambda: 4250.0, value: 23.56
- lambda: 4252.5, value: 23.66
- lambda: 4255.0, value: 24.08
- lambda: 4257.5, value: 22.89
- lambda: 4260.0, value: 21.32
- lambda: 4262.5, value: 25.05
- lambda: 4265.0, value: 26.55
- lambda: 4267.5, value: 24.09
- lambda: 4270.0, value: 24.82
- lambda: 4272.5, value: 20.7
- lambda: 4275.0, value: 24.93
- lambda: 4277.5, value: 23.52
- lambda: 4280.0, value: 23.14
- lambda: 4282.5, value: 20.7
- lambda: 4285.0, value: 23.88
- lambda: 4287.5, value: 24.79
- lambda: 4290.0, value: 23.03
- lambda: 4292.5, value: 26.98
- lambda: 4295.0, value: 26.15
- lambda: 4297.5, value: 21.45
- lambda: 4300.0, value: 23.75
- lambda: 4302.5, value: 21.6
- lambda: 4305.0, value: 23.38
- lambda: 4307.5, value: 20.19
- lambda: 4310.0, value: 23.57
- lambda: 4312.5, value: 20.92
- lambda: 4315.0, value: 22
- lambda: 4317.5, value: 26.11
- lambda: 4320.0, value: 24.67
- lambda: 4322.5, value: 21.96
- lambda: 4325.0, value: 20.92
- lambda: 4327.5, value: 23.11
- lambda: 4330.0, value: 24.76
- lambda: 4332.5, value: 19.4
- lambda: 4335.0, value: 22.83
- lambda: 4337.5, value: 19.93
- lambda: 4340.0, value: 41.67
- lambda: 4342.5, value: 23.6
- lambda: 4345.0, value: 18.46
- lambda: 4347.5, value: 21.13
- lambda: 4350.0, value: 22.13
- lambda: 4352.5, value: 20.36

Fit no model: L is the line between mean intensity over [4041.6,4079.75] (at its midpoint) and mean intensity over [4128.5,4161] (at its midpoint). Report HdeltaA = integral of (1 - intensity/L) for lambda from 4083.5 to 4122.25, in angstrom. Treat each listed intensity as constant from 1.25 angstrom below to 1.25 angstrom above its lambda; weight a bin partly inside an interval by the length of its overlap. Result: 5.8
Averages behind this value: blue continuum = 26.7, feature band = 22.2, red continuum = 25.5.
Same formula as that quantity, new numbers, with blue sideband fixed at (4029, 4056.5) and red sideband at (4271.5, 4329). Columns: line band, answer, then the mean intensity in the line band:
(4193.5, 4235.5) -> -1.23 angstrom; 24.9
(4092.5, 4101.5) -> 2.44 angstrom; 18.7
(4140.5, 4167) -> -0.74 angstrom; 25.6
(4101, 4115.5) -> 2.03 angstrom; 21.9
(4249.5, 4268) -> -0.21 angstrom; 23.9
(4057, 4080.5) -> -0.53 angstrom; 26.6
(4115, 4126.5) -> 0.16 angstrom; 25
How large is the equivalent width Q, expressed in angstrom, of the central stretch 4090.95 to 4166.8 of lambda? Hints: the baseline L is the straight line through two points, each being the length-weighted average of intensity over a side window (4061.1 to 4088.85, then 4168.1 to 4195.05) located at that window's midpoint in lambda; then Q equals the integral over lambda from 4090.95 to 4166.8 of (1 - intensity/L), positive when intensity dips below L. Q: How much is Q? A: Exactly 5.4 angstrom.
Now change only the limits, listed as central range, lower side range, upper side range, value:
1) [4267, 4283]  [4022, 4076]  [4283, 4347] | 0.49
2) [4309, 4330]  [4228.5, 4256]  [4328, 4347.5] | 1.11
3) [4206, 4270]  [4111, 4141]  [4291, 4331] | -2.40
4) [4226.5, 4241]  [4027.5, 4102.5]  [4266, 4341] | -0.69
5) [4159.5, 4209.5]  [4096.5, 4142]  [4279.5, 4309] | -4.68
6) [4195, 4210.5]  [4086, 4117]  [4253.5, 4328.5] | -1.82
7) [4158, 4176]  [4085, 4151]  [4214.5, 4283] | -1.76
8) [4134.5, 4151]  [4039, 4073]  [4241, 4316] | 0.43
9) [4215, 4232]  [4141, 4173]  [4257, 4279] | 0.35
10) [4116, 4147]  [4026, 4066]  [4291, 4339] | 1.02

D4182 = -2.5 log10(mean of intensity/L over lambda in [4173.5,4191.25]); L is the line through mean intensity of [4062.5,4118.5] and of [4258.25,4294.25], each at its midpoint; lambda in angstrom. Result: -0.10 mag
